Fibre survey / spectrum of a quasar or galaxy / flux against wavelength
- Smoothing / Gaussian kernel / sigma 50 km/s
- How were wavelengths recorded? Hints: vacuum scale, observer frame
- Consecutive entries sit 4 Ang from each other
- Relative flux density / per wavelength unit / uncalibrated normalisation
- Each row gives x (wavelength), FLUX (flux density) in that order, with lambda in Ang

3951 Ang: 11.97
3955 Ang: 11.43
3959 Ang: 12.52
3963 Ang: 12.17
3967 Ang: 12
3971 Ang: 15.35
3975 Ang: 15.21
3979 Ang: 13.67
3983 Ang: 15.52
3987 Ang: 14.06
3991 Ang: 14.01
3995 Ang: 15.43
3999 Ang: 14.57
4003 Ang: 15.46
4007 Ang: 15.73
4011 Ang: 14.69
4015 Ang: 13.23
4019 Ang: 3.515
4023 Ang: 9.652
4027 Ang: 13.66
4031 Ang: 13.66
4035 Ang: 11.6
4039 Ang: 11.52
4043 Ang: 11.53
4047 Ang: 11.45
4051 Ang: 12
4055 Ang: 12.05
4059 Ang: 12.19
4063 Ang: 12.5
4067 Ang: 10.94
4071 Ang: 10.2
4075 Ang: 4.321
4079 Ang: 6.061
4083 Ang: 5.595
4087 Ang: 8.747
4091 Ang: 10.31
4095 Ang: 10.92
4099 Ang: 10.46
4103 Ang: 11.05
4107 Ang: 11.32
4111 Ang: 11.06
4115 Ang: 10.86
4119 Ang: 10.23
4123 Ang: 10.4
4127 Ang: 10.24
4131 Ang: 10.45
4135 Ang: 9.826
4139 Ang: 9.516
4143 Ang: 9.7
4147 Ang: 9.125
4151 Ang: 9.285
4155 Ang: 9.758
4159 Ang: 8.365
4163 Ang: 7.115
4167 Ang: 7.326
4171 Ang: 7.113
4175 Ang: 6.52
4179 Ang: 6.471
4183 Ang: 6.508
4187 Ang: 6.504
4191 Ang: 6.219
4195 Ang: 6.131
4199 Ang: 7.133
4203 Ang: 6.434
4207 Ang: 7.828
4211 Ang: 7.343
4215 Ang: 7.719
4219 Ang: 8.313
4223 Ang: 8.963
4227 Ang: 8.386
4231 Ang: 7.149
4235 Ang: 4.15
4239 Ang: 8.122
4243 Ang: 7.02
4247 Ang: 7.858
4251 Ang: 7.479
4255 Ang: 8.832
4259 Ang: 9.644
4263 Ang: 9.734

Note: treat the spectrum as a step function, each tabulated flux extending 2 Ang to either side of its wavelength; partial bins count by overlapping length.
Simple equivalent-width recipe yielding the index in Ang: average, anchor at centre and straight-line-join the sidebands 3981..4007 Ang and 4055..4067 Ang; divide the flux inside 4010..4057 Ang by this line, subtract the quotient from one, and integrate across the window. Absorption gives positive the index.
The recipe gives 6.10 Ang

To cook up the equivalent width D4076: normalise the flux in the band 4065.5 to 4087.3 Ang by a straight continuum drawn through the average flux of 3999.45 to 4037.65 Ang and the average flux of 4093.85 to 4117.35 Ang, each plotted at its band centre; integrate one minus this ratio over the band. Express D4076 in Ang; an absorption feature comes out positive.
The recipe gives 7.6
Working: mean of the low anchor 12.4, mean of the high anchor 10.9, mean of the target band 7.48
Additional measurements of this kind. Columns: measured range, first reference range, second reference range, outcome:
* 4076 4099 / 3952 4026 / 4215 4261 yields 5.6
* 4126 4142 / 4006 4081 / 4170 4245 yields -2.1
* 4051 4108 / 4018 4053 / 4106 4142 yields 5.1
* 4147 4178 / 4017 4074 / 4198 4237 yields 2.2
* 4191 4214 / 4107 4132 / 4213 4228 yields 4.7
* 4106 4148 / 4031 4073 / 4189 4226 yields -2.8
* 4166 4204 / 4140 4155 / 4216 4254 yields 8.8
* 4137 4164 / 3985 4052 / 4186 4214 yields -1.9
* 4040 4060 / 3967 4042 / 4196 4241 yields 0.4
